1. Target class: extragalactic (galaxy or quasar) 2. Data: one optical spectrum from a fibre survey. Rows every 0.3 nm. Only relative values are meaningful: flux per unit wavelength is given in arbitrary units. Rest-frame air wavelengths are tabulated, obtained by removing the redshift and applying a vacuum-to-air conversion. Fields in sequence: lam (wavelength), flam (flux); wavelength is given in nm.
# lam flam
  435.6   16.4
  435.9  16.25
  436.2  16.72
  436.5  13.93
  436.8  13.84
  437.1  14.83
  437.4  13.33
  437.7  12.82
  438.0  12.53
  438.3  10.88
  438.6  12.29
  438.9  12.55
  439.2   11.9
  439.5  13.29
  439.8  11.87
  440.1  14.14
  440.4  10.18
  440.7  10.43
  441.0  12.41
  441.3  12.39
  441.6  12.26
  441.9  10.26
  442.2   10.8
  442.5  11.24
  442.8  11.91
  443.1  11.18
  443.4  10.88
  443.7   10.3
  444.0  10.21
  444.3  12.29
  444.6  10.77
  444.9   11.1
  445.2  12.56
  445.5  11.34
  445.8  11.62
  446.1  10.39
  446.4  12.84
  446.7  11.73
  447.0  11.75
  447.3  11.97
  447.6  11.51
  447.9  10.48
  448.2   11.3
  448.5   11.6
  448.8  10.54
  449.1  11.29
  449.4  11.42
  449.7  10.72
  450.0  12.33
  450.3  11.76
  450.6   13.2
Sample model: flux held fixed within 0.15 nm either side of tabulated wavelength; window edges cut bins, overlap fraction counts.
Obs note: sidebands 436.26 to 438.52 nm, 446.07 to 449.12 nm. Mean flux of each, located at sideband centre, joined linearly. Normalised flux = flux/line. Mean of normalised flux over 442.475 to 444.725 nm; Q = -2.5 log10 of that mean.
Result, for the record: 0.10 mag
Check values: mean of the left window 13.3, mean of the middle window 11.1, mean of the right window 11.4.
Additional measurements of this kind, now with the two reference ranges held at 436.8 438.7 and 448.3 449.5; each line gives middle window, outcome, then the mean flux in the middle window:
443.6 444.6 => 0.09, 10.9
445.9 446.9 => -0.01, 11.7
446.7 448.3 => 0.00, 11.4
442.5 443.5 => 0.07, 11.3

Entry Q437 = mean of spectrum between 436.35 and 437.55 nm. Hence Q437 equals 14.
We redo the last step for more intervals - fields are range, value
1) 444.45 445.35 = 11.5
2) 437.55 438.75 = 12.1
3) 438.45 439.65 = 12.5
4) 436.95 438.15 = 13.4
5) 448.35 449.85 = 11.1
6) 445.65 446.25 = 11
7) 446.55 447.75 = 11.7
